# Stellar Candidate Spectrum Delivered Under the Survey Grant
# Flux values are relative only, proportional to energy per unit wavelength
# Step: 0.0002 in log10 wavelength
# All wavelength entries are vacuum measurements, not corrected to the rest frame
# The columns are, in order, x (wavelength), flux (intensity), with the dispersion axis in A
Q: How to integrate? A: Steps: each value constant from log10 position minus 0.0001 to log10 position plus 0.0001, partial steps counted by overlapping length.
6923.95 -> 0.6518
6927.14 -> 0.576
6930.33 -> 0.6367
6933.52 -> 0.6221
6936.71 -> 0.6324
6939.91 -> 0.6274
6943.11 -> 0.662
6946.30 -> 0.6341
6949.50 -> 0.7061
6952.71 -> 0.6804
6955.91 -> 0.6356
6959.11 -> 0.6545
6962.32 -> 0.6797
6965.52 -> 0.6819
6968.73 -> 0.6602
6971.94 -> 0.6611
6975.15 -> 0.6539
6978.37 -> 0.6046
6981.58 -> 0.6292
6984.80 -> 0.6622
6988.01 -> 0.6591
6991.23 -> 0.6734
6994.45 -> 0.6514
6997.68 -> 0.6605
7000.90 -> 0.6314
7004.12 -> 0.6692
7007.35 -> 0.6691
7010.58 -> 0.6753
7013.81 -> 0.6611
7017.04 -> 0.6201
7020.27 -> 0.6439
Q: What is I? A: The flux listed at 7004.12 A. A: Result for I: 0.6692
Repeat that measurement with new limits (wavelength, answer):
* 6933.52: 0.6221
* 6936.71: 0.6324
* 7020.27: 0.6439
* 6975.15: 0.6539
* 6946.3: 0.6341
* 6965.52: 0.6819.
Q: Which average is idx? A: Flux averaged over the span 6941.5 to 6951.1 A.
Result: 0.668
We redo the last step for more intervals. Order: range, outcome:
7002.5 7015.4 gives 0.669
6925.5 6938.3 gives 0.617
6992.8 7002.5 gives 0.648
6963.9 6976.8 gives 0.664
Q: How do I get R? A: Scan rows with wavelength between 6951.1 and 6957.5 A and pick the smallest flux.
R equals 0.6356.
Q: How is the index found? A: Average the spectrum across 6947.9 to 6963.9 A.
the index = 0.671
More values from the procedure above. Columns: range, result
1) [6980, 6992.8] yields 0.656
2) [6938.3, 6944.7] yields 0.644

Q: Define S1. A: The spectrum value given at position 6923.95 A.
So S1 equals 0.6518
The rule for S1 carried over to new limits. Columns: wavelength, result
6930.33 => 0.6367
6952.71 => 0.6804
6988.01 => 0.6591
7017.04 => 0.6201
